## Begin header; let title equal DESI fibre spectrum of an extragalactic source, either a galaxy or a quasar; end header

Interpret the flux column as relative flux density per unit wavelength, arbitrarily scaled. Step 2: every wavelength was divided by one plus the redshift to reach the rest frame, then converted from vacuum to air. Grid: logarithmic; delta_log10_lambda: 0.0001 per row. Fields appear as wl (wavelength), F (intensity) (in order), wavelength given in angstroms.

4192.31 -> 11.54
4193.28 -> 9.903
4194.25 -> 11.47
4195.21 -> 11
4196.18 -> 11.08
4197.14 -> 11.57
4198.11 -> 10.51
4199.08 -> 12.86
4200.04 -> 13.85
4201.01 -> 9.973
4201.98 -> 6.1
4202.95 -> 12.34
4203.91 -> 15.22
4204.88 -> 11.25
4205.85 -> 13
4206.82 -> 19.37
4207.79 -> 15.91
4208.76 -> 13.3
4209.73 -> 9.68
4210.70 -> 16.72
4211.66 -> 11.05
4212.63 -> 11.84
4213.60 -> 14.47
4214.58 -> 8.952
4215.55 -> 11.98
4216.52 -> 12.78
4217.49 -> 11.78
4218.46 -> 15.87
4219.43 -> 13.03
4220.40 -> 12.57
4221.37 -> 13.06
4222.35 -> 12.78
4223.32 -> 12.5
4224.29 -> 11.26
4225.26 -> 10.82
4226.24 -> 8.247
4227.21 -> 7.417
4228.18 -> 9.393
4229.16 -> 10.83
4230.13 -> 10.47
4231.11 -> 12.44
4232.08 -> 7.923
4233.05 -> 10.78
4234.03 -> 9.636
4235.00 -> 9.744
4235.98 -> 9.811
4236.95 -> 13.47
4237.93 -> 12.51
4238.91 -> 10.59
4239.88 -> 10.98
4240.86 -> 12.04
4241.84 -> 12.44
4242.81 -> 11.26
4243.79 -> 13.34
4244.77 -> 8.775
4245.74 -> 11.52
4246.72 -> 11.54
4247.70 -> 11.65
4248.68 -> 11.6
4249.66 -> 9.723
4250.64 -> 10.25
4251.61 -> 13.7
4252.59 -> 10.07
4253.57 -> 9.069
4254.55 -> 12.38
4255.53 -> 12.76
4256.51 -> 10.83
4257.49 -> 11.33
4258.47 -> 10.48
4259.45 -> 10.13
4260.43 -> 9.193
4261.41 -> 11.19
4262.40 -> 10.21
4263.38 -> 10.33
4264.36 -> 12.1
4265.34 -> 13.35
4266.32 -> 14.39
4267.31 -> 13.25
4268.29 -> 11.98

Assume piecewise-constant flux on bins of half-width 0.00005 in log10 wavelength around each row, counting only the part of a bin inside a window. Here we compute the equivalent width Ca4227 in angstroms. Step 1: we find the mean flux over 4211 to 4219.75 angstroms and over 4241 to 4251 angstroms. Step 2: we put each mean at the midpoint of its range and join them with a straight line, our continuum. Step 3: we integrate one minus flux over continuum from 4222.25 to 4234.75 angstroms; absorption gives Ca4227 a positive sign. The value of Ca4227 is 1.79 angstroms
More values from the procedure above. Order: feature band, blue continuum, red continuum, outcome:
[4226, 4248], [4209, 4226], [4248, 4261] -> 1.56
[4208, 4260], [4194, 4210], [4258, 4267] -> 1.65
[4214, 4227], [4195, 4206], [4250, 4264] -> -0.69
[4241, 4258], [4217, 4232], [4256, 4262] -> -0.88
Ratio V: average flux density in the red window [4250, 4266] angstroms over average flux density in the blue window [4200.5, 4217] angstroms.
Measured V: 0.88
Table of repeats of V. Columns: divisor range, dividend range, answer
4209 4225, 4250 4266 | 0.89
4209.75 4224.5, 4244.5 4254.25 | 0.86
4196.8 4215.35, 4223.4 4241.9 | 0.84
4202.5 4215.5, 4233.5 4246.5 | 0.85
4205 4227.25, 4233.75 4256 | 0.89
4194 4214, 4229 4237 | 0.83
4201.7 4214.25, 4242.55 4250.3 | 0.85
